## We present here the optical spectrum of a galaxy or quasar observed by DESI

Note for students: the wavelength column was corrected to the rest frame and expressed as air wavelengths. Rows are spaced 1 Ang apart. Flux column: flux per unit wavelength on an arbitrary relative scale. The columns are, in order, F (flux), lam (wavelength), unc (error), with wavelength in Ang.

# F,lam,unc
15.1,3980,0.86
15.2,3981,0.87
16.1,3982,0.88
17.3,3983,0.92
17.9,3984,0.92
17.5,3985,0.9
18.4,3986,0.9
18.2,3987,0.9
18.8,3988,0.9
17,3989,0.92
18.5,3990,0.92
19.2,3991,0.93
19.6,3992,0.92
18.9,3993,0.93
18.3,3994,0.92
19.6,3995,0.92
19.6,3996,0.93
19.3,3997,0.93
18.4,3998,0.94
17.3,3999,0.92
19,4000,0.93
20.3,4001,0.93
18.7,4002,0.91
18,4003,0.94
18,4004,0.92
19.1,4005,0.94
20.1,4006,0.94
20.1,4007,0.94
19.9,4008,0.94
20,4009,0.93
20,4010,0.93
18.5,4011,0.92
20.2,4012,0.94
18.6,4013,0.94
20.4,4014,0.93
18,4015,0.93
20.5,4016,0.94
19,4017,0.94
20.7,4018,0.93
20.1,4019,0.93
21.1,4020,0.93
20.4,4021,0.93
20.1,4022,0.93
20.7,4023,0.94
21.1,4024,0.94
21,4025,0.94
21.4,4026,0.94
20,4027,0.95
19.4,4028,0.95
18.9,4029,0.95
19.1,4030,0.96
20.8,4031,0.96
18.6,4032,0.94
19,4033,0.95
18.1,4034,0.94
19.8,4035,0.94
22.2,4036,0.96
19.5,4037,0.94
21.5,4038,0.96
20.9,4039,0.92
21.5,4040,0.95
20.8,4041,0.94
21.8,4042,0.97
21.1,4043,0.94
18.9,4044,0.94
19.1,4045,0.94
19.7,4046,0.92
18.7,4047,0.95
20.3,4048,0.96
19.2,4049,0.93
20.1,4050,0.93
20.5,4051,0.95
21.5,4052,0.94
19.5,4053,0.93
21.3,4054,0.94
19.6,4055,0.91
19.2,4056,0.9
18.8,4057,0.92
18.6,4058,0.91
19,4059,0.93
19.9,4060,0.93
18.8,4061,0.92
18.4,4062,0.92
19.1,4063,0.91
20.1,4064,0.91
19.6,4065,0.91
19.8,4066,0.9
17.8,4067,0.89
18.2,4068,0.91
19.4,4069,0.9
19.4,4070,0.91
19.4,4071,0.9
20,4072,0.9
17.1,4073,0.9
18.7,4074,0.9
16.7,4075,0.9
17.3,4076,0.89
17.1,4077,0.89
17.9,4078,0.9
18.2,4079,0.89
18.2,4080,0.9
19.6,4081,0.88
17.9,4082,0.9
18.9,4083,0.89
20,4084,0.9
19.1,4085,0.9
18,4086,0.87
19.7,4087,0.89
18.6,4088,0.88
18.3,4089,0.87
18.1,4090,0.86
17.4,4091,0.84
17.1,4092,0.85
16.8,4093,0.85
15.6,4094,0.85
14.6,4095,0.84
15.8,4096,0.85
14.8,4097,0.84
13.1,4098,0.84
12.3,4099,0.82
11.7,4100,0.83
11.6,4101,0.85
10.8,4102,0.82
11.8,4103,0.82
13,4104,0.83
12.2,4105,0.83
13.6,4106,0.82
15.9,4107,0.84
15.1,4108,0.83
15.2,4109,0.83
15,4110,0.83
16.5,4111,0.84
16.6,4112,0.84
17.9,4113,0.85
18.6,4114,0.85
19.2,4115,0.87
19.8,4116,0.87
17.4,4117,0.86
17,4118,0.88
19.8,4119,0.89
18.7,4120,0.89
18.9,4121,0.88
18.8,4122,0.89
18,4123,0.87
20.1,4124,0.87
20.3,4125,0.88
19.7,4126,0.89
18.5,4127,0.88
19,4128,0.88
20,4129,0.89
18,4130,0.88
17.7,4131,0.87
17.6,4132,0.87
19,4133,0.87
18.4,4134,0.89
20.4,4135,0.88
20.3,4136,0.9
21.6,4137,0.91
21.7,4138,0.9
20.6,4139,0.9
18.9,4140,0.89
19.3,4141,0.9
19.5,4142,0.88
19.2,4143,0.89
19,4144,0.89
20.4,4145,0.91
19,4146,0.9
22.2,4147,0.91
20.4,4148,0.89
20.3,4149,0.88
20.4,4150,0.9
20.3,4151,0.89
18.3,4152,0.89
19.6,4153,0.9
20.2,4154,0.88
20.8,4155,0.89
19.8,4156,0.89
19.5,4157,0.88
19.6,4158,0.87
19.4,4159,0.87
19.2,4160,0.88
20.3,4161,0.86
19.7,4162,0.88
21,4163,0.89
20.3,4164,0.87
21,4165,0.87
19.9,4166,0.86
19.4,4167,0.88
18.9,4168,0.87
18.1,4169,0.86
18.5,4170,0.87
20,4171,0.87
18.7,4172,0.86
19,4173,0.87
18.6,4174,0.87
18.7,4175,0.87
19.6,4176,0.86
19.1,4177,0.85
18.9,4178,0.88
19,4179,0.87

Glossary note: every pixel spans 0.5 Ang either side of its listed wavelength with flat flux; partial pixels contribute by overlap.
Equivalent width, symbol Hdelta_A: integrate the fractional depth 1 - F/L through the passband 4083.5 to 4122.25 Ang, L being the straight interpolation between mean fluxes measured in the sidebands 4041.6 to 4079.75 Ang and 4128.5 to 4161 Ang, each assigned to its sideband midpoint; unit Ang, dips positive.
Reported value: 6.4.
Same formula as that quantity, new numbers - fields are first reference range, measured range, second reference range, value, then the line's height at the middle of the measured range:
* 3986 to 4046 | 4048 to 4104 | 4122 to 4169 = 5.3 Ang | 19.7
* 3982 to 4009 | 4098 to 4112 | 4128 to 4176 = 4.2 Ang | 19.3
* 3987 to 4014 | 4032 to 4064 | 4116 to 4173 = -1.1 Ang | 19.2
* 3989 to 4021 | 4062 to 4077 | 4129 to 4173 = 0.6 Ang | 19.5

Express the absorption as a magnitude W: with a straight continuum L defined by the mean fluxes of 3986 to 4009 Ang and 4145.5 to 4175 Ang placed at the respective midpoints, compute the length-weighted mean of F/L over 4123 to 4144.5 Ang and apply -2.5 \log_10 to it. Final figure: 0.01 mag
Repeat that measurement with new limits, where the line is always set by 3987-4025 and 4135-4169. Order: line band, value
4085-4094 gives 0.10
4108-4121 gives 0.13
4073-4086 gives 0.08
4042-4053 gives -0.02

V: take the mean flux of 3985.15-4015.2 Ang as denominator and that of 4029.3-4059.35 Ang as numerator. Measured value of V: 1.05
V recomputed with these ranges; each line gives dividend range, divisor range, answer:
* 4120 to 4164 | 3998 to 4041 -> 0.99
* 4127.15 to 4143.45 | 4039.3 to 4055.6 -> 0.96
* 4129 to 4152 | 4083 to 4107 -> 1.27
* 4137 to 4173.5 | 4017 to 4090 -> 1.02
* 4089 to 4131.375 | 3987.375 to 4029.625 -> 0.85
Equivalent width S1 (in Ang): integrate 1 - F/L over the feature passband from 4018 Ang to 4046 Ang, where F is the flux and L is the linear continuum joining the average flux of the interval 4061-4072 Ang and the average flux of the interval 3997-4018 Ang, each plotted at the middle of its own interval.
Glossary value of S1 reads -1.53 Ang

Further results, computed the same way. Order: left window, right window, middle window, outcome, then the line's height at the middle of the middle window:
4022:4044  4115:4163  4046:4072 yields 0.84 Ang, 20.1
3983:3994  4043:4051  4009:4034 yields -1.07 Ang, 19.1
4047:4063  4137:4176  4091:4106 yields 4.49 Ang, 19.7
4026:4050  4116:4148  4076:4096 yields 1.81 Ang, 19.7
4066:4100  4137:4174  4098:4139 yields 3.33 Ang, 18.7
